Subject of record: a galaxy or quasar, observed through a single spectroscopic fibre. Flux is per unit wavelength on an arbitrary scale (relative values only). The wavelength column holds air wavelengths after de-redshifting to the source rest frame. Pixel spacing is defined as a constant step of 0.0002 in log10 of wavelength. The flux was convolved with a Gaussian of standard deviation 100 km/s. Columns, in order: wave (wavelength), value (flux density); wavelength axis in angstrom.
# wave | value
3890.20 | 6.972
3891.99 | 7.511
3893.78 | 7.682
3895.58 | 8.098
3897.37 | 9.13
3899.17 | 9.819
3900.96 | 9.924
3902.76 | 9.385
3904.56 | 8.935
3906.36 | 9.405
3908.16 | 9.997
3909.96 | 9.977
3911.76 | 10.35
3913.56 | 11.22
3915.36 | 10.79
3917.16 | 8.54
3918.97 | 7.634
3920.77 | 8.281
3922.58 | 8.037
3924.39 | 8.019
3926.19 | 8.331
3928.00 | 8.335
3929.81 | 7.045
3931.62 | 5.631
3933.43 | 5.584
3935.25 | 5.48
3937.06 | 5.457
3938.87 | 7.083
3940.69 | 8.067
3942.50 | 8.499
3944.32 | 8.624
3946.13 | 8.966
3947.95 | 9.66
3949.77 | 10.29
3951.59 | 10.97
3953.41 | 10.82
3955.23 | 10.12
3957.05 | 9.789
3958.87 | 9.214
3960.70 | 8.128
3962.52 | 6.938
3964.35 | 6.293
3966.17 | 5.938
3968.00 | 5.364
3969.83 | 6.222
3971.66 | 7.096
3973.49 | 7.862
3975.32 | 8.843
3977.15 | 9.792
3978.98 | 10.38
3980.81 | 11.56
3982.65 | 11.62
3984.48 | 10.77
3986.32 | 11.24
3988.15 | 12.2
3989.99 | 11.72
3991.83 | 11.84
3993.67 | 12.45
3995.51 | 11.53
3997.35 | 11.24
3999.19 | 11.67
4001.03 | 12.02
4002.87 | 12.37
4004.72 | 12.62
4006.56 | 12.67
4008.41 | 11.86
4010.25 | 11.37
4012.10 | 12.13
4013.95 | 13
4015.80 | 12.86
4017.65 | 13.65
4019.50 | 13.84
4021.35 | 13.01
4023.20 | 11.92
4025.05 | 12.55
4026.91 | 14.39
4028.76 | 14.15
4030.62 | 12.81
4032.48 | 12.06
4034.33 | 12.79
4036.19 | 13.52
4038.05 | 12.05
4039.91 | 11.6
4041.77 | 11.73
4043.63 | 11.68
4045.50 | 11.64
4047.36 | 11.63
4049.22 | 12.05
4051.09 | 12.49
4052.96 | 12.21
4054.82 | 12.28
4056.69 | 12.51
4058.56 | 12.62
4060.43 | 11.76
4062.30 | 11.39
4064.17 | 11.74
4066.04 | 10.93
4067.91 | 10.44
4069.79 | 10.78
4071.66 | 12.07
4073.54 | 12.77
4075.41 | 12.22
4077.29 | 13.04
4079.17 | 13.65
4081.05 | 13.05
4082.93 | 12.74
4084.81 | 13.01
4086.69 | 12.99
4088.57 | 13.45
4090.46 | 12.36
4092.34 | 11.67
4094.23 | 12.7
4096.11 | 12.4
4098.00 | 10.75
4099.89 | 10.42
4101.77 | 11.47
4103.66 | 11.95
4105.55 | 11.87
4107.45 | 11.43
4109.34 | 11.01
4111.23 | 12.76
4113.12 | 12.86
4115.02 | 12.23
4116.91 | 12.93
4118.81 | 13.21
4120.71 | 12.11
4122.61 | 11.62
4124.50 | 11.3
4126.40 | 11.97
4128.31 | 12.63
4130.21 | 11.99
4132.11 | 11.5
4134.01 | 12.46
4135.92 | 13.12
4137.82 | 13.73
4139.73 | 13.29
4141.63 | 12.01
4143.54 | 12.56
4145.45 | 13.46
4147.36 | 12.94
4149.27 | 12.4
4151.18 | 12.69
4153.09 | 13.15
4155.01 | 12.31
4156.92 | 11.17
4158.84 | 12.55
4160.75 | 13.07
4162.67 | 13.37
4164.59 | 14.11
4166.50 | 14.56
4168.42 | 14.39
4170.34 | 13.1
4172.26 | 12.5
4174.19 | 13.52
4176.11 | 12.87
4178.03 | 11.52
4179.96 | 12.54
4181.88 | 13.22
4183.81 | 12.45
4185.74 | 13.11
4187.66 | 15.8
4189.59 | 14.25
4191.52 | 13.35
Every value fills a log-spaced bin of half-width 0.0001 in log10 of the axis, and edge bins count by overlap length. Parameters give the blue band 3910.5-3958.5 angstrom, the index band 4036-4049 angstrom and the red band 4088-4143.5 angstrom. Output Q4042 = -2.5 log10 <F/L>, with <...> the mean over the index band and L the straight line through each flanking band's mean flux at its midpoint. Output -0.11 mag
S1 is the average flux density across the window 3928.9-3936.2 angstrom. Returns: 5.93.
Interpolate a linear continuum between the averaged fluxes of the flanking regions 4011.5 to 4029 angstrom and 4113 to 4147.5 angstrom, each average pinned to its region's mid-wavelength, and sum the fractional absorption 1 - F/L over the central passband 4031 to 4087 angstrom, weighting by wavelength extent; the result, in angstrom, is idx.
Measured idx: 3.2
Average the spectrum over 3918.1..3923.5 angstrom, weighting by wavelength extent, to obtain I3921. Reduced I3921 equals 7.98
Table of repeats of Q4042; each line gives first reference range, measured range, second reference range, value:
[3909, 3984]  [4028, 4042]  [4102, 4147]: -0.21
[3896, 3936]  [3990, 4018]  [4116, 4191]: -0.19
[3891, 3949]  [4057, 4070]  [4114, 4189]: -0.03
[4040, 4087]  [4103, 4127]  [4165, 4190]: 0.05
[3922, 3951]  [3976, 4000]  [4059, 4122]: -0.23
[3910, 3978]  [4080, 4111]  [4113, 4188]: -0.05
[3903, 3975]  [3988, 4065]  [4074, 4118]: -0.17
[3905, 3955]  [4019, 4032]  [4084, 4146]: -0.25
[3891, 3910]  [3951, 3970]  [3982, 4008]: 0.30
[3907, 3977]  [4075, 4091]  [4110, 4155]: -0.14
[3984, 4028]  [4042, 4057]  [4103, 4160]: 0.03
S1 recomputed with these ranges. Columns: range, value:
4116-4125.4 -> 12.2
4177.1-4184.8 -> 12.4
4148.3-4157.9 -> 12.3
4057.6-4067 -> 11.7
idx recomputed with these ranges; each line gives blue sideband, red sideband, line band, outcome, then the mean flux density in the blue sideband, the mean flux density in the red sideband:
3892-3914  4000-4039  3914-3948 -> 7.9 angstrom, 9.38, 12.7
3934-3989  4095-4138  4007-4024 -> -4.7 angstrom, 8.76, 12.1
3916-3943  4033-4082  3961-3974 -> 3.3 angstrom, 7.35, 12.1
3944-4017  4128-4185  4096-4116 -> 0.7 angstrom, 10.3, 12.8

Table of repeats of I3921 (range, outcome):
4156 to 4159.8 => 11.9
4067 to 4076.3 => 11.7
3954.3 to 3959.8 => 9.71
